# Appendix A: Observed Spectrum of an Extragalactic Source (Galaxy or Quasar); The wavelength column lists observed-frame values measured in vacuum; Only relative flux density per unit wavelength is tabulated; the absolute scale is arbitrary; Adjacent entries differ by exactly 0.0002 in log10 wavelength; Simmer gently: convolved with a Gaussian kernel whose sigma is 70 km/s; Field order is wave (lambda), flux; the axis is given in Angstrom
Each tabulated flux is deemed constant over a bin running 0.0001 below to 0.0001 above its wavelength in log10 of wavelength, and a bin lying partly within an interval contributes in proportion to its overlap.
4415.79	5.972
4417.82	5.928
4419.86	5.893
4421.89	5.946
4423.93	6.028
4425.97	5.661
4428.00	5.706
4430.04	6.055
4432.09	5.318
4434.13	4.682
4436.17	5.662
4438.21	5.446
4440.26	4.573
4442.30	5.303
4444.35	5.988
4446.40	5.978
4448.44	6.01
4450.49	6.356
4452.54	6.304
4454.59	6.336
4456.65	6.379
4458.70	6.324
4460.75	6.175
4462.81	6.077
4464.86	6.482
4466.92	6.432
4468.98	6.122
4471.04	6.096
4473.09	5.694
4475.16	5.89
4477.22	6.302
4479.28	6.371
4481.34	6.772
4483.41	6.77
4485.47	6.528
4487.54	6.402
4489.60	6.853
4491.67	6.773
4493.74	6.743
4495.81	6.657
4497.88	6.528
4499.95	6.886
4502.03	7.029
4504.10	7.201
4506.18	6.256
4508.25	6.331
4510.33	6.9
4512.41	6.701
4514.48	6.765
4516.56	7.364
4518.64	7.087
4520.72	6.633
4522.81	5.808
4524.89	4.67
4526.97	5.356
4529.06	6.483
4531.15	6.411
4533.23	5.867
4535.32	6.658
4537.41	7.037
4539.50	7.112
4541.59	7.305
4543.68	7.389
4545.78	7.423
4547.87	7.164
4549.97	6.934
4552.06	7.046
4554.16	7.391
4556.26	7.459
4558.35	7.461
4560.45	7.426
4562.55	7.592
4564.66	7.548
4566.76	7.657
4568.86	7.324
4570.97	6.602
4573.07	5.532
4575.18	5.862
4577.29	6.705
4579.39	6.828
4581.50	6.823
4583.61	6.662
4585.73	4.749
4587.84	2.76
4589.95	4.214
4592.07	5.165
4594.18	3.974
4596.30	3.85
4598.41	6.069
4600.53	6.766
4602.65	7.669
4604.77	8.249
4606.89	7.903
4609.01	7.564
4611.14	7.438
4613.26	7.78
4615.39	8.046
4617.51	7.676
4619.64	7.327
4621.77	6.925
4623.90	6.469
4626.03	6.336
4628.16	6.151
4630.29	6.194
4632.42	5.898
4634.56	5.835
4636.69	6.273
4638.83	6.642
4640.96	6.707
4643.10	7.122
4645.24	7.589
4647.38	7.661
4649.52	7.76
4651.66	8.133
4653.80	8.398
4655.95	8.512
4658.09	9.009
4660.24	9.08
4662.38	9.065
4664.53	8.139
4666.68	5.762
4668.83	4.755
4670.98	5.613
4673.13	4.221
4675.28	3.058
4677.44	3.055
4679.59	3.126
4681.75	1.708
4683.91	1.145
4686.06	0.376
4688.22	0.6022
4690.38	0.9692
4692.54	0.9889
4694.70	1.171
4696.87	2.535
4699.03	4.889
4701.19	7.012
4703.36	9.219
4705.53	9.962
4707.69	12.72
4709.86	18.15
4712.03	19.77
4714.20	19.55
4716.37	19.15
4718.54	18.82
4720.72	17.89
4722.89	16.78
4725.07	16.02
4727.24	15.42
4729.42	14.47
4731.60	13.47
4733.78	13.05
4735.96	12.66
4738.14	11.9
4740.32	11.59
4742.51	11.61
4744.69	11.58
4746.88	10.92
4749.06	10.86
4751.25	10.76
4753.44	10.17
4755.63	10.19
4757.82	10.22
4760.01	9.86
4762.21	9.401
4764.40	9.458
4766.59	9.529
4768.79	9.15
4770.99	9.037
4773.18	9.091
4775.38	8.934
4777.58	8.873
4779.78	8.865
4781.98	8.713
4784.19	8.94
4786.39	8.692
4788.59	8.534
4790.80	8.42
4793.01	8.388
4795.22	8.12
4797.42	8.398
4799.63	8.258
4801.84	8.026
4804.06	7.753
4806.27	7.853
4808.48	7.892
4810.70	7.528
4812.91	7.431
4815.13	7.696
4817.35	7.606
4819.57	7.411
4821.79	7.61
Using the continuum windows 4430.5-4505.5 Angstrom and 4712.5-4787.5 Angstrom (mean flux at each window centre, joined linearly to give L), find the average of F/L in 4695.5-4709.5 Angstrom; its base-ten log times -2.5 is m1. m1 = 0.33 mag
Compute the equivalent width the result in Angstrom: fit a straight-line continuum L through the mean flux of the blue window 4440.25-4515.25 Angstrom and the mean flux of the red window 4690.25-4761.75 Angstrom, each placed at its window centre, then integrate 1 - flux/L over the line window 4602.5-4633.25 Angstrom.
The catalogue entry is 7.3 Angstrom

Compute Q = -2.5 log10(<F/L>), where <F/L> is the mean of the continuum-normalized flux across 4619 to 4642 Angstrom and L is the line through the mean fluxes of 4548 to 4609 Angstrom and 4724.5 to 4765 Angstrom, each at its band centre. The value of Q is 0.25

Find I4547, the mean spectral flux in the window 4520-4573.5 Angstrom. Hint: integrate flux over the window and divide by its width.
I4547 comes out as 6.84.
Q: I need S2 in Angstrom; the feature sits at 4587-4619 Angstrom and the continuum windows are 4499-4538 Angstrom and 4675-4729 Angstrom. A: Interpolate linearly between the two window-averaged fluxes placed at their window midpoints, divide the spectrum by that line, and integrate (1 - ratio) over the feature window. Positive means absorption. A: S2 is 5.61 Angstrom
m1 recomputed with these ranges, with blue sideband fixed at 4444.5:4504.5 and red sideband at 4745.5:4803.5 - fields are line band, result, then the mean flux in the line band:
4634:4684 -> 0.277 mag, 6.28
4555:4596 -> 0.185 mag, 6.19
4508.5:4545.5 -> 0.054 mag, 6.57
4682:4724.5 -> -0.104 mag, 9.51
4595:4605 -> 0.200 mag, 6.32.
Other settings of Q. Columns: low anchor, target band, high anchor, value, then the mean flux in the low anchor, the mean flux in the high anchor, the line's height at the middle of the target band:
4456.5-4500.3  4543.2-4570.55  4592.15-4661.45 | -0.090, 6.42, 7.07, 6.76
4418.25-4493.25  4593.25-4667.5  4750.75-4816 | 0.054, 6.05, 8.79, 7.51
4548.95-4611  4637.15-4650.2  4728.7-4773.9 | 0.134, 6.49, 10.9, 8.12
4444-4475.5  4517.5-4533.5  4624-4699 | -0.031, 6.17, 5.28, 5.88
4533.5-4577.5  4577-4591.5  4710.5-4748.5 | 0.457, 7.06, 15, 8.37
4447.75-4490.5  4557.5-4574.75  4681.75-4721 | 0.039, 6.32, 8.8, 7.35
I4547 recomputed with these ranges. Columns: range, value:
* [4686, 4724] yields 10.3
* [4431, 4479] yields 5.92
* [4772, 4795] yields 8.72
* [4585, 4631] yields 6.35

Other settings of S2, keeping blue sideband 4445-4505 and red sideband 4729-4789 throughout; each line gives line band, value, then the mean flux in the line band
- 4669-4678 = 5.0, 4.12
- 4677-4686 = 7.1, 1.99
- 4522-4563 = 3.2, 6.8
